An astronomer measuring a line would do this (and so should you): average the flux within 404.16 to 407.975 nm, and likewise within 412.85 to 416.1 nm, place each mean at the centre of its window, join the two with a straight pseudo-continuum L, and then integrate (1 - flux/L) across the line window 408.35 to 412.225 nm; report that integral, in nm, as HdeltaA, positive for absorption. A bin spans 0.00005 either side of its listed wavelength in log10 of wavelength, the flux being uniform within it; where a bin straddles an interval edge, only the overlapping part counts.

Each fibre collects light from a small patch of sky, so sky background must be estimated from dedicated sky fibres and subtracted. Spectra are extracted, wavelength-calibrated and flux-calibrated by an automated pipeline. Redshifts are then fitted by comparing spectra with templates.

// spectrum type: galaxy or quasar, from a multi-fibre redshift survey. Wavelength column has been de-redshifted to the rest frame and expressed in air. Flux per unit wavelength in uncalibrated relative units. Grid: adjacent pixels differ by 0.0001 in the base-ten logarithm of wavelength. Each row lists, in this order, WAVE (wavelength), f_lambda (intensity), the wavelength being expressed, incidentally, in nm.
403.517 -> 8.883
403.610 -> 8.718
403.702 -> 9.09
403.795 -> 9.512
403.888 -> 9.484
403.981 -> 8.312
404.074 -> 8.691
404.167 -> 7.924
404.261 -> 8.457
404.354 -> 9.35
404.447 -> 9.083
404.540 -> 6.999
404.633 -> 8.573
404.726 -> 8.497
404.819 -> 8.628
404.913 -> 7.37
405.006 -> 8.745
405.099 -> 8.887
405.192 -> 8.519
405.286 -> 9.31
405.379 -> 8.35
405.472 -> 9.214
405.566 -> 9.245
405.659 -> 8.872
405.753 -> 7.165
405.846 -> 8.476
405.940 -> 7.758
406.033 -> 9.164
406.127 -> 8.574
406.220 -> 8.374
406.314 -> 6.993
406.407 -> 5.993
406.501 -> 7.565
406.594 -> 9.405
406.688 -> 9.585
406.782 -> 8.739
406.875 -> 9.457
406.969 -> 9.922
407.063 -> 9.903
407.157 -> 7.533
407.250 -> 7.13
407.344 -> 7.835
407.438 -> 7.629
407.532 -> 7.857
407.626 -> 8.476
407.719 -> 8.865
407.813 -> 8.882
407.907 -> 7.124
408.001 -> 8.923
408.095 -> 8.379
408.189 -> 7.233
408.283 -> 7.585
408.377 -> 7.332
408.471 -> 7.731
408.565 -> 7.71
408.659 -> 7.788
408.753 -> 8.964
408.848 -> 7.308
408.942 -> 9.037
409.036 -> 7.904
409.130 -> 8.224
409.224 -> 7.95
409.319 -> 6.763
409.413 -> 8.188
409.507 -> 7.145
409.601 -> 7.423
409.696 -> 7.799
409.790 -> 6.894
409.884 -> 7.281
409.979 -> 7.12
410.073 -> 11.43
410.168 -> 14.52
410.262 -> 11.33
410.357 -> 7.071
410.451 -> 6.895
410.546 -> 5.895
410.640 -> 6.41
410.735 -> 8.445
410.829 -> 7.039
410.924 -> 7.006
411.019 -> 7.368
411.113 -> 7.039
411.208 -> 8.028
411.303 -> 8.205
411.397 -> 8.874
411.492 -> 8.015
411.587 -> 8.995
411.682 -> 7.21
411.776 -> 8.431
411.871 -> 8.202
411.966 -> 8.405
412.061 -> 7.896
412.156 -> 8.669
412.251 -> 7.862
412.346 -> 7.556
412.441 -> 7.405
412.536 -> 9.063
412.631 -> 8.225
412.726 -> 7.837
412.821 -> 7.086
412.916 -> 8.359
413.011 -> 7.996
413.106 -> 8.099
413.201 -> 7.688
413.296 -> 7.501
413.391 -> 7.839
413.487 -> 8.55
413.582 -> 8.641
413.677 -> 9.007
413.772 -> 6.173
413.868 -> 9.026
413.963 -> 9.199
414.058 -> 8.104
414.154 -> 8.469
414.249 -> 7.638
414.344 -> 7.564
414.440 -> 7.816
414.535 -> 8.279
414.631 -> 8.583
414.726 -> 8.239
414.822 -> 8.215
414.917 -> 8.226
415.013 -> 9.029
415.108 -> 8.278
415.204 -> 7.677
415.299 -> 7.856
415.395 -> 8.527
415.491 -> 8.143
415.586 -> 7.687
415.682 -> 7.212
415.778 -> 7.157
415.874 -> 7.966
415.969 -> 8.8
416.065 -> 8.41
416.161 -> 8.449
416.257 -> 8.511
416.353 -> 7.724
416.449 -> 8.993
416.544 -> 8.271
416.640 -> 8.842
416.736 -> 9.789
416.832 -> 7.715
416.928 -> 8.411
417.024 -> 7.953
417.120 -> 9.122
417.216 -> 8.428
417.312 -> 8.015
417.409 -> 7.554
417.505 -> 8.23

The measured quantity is 0.098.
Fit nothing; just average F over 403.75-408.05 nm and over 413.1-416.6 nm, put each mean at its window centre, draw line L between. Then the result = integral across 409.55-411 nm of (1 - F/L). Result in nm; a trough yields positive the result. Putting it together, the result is 0.03 nm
